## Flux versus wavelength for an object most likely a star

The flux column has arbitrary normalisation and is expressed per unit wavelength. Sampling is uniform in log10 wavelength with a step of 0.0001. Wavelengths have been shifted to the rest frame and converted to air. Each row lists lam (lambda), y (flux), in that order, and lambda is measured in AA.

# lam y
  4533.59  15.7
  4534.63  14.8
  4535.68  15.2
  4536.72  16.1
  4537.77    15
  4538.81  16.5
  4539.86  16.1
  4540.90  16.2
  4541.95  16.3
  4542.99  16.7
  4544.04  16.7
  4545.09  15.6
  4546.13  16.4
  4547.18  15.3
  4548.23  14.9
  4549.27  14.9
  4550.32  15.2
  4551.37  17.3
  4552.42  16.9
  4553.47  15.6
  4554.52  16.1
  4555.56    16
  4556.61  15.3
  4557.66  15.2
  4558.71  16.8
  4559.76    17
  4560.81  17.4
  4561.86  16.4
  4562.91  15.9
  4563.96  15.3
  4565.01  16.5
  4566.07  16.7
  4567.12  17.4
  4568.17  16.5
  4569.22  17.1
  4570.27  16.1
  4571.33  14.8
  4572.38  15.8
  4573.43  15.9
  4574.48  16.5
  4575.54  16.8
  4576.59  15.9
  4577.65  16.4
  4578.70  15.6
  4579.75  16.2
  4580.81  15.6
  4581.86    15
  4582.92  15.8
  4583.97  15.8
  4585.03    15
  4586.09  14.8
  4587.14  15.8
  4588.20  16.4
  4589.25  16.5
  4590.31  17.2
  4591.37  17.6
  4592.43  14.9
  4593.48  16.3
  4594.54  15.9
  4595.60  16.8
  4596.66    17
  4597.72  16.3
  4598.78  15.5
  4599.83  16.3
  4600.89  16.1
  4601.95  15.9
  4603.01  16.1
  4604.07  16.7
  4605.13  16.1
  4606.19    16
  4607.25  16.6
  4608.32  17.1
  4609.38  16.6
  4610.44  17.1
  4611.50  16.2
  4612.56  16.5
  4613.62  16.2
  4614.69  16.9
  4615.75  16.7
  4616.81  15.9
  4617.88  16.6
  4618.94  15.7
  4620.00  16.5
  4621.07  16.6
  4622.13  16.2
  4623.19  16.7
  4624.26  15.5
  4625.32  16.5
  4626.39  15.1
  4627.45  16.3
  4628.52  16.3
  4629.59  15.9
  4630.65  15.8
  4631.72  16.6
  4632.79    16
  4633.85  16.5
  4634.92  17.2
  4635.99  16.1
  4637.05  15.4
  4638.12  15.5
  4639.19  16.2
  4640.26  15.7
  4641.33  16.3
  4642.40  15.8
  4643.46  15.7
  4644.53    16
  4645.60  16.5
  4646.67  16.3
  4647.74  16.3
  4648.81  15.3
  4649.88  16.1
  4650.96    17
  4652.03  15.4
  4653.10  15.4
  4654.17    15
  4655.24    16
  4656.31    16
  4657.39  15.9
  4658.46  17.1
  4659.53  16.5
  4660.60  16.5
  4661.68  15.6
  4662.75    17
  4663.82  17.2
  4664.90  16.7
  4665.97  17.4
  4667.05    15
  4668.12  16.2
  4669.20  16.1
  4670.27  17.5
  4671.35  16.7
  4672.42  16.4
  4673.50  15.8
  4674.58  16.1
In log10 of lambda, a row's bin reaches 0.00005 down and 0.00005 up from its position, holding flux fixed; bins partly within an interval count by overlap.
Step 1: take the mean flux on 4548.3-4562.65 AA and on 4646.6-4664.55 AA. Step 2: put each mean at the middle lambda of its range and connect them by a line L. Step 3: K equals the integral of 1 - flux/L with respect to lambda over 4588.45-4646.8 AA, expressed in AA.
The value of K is -0.4 AA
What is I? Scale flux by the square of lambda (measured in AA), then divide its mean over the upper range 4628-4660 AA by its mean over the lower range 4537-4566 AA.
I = 1.04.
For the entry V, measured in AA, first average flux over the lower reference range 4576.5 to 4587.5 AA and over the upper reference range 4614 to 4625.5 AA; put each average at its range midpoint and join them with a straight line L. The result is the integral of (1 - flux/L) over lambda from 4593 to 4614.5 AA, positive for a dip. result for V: -0.5 AA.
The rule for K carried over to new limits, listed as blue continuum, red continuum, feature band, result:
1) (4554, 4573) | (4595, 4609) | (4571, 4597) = 0.4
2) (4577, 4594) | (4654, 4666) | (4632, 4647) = 0.2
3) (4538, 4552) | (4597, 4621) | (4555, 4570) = -0.3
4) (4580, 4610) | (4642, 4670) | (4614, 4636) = -0.2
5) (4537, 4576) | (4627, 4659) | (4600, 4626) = -0.5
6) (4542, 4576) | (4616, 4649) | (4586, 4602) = -0.1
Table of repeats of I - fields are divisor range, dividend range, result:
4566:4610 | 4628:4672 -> 1.03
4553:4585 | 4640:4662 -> 1.03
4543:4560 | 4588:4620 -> 1.05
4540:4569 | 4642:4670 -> 1.04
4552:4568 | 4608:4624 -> 1.04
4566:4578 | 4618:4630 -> 1.01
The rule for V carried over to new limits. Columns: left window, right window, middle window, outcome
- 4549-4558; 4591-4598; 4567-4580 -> -0.1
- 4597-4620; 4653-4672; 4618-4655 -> 0.7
